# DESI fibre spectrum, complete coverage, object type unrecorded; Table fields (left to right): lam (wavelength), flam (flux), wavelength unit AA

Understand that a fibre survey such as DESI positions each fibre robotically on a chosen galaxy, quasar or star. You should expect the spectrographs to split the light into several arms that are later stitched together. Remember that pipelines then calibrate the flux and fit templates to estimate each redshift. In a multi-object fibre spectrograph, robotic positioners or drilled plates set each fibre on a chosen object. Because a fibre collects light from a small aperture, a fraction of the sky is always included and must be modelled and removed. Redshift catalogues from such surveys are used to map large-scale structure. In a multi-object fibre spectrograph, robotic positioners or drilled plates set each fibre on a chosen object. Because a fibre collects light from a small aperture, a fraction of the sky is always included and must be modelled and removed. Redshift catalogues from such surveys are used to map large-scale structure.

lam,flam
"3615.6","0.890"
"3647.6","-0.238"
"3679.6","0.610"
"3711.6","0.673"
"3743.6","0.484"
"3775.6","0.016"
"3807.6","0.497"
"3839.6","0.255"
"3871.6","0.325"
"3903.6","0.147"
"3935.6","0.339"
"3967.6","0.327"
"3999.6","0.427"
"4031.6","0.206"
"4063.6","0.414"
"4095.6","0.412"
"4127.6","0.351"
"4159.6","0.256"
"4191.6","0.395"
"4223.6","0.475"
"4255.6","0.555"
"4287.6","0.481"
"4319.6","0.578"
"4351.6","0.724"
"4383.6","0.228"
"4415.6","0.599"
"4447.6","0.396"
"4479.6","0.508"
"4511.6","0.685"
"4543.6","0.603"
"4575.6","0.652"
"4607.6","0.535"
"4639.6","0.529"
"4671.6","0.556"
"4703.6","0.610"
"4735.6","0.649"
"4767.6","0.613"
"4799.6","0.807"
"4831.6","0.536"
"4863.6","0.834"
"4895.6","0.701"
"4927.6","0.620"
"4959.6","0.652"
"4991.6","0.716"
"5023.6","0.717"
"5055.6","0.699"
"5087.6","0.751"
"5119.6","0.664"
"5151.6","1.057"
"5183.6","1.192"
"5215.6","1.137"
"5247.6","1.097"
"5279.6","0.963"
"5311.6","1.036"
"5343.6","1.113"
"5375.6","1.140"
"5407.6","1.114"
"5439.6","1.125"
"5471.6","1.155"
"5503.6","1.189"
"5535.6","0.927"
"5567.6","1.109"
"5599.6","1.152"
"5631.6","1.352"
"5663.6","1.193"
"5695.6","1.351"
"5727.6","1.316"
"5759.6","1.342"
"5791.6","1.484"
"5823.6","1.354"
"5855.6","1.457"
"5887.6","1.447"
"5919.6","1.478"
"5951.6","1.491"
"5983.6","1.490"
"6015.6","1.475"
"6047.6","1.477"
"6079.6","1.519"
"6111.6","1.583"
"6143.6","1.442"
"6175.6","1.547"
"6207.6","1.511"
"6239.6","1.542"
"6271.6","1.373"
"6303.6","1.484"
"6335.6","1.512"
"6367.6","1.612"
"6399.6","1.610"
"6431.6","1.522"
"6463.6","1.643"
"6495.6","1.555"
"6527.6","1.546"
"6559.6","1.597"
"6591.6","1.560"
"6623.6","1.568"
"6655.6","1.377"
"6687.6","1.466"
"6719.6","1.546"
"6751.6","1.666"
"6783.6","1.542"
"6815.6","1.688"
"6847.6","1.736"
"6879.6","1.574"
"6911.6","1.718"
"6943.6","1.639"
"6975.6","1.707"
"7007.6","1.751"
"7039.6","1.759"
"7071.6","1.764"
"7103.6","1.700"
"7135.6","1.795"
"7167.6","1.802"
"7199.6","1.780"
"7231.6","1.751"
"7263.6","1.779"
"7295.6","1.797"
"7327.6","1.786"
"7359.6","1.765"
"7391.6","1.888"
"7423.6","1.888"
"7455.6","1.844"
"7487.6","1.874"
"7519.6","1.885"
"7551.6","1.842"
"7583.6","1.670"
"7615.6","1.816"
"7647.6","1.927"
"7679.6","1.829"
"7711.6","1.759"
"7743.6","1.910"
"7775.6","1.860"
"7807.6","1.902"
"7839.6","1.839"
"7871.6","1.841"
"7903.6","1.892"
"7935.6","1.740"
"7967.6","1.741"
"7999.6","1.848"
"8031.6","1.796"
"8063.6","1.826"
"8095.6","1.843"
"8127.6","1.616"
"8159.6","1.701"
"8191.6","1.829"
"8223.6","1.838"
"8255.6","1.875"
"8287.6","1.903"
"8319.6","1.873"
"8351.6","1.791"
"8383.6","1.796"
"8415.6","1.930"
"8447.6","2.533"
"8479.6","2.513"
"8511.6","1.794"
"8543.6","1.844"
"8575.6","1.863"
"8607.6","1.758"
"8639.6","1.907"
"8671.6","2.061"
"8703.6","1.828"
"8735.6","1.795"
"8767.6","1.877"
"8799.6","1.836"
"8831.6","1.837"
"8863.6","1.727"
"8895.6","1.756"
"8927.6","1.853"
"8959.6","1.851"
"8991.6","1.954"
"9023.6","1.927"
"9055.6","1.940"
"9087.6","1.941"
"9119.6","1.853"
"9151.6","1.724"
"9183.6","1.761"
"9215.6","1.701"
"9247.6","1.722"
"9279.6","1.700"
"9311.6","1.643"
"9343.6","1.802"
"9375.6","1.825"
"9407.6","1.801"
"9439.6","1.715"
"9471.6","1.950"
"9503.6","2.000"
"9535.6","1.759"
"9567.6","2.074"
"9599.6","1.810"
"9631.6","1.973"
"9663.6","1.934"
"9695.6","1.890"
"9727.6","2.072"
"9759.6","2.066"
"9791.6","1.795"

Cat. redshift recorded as 0.29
